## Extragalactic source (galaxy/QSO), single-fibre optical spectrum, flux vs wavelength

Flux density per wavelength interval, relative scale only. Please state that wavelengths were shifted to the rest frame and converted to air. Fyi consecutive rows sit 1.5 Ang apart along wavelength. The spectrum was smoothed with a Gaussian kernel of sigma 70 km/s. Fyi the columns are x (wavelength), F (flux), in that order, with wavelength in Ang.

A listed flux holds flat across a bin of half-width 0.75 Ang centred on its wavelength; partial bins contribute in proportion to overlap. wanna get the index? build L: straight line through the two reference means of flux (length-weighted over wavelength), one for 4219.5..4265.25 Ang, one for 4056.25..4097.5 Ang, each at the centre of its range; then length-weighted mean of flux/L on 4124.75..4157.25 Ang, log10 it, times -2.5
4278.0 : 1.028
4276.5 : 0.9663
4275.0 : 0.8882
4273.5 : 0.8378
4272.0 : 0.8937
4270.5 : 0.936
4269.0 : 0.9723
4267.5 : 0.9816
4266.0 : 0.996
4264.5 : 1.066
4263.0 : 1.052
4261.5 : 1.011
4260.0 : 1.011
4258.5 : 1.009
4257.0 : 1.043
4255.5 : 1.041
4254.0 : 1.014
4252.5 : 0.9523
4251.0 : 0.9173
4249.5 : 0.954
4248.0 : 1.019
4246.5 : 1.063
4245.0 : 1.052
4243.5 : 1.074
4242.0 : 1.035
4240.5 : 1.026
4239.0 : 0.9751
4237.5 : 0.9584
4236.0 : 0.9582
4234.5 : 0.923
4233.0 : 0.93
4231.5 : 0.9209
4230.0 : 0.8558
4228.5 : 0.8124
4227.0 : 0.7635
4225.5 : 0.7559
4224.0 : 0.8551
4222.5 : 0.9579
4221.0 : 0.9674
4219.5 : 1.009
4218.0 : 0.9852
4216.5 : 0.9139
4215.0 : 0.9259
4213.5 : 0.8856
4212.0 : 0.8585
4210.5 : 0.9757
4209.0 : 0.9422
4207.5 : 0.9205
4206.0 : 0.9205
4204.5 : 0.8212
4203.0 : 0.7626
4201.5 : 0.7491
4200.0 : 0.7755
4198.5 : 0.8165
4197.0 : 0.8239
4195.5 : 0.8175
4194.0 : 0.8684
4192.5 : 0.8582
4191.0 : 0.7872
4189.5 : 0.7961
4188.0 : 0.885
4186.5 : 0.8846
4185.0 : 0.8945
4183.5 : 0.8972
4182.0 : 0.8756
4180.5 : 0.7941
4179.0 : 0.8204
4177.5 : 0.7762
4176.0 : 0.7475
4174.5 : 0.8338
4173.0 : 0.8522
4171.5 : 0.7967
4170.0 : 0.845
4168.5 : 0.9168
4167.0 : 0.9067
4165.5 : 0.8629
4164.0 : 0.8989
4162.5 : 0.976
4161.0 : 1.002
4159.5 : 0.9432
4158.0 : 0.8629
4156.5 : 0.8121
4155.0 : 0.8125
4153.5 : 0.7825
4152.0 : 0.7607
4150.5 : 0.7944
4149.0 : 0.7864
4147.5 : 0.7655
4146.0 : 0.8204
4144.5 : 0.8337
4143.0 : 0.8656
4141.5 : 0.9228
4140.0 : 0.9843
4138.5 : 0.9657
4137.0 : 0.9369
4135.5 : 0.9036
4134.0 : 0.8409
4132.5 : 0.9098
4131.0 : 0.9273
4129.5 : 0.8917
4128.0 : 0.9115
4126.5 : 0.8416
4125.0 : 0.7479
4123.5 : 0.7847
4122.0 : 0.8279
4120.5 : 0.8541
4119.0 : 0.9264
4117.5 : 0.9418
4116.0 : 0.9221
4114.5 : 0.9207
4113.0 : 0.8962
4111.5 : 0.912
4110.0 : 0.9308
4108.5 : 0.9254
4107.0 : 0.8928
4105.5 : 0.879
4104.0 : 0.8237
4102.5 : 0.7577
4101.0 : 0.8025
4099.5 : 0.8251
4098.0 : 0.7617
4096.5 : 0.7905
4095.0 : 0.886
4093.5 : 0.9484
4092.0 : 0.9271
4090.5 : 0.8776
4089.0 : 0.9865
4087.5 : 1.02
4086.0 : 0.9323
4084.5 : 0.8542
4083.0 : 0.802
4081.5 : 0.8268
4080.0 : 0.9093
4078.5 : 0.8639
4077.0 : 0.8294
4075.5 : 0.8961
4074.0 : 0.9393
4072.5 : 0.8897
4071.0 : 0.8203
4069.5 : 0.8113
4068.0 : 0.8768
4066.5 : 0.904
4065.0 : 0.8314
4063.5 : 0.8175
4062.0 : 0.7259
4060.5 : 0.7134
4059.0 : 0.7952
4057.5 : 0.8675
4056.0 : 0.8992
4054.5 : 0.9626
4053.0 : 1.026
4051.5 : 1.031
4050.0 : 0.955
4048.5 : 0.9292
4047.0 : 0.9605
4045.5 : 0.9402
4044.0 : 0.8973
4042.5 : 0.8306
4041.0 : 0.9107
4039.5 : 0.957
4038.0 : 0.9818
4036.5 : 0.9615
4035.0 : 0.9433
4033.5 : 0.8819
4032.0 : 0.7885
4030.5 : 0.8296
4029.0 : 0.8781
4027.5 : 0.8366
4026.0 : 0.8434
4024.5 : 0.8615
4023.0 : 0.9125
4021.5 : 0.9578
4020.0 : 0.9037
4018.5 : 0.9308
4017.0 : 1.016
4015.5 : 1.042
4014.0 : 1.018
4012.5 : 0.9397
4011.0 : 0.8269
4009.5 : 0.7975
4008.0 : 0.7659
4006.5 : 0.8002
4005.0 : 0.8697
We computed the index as 0.058 mag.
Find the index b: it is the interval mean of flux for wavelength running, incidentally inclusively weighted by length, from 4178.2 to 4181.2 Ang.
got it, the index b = 0.807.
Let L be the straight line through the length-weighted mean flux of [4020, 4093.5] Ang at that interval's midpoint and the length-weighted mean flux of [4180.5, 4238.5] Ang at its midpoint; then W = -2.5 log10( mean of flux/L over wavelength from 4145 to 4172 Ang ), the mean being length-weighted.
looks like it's 0.03 mag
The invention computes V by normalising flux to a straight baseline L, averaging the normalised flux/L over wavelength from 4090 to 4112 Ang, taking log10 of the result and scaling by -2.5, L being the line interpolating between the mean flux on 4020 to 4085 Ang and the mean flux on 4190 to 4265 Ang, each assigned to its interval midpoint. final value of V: 0.04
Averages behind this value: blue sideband 0.883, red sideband 0.927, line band 0.862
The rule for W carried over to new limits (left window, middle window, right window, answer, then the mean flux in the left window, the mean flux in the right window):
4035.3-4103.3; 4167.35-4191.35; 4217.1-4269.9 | 0.12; 0.883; 0.969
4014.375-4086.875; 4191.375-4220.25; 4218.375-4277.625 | 0.09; 0.892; 0.961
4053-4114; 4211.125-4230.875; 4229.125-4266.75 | 0.10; 0.867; 0.994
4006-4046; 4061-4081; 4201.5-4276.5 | 0.07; 0.899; 0.945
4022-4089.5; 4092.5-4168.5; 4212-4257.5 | 0.05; 0.887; 0.949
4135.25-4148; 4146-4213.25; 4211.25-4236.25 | 0.06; 0.891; 0.898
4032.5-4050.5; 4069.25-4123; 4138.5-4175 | 0.02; 0.927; 0.862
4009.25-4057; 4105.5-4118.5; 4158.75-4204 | -0.04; 0.921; 0.849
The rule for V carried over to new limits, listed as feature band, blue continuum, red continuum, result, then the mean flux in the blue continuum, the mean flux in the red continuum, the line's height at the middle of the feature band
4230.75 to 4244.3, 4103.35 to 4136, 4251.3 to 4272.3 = 0.001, 0.882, 0.999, 0.979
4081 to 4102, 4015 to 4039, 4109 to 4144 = 0.032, 0.91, 0.894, 0.9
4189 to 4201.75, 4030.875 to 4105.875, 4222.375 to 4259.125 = 0.152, 0.881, 0.954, 0.935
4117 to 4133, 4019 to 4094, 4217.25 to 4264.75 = 0.062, 0.891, 0.967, 0.919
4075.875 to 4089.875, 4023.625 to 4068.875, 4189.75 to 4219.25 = -0.011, 0.888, 0.865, 0.882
